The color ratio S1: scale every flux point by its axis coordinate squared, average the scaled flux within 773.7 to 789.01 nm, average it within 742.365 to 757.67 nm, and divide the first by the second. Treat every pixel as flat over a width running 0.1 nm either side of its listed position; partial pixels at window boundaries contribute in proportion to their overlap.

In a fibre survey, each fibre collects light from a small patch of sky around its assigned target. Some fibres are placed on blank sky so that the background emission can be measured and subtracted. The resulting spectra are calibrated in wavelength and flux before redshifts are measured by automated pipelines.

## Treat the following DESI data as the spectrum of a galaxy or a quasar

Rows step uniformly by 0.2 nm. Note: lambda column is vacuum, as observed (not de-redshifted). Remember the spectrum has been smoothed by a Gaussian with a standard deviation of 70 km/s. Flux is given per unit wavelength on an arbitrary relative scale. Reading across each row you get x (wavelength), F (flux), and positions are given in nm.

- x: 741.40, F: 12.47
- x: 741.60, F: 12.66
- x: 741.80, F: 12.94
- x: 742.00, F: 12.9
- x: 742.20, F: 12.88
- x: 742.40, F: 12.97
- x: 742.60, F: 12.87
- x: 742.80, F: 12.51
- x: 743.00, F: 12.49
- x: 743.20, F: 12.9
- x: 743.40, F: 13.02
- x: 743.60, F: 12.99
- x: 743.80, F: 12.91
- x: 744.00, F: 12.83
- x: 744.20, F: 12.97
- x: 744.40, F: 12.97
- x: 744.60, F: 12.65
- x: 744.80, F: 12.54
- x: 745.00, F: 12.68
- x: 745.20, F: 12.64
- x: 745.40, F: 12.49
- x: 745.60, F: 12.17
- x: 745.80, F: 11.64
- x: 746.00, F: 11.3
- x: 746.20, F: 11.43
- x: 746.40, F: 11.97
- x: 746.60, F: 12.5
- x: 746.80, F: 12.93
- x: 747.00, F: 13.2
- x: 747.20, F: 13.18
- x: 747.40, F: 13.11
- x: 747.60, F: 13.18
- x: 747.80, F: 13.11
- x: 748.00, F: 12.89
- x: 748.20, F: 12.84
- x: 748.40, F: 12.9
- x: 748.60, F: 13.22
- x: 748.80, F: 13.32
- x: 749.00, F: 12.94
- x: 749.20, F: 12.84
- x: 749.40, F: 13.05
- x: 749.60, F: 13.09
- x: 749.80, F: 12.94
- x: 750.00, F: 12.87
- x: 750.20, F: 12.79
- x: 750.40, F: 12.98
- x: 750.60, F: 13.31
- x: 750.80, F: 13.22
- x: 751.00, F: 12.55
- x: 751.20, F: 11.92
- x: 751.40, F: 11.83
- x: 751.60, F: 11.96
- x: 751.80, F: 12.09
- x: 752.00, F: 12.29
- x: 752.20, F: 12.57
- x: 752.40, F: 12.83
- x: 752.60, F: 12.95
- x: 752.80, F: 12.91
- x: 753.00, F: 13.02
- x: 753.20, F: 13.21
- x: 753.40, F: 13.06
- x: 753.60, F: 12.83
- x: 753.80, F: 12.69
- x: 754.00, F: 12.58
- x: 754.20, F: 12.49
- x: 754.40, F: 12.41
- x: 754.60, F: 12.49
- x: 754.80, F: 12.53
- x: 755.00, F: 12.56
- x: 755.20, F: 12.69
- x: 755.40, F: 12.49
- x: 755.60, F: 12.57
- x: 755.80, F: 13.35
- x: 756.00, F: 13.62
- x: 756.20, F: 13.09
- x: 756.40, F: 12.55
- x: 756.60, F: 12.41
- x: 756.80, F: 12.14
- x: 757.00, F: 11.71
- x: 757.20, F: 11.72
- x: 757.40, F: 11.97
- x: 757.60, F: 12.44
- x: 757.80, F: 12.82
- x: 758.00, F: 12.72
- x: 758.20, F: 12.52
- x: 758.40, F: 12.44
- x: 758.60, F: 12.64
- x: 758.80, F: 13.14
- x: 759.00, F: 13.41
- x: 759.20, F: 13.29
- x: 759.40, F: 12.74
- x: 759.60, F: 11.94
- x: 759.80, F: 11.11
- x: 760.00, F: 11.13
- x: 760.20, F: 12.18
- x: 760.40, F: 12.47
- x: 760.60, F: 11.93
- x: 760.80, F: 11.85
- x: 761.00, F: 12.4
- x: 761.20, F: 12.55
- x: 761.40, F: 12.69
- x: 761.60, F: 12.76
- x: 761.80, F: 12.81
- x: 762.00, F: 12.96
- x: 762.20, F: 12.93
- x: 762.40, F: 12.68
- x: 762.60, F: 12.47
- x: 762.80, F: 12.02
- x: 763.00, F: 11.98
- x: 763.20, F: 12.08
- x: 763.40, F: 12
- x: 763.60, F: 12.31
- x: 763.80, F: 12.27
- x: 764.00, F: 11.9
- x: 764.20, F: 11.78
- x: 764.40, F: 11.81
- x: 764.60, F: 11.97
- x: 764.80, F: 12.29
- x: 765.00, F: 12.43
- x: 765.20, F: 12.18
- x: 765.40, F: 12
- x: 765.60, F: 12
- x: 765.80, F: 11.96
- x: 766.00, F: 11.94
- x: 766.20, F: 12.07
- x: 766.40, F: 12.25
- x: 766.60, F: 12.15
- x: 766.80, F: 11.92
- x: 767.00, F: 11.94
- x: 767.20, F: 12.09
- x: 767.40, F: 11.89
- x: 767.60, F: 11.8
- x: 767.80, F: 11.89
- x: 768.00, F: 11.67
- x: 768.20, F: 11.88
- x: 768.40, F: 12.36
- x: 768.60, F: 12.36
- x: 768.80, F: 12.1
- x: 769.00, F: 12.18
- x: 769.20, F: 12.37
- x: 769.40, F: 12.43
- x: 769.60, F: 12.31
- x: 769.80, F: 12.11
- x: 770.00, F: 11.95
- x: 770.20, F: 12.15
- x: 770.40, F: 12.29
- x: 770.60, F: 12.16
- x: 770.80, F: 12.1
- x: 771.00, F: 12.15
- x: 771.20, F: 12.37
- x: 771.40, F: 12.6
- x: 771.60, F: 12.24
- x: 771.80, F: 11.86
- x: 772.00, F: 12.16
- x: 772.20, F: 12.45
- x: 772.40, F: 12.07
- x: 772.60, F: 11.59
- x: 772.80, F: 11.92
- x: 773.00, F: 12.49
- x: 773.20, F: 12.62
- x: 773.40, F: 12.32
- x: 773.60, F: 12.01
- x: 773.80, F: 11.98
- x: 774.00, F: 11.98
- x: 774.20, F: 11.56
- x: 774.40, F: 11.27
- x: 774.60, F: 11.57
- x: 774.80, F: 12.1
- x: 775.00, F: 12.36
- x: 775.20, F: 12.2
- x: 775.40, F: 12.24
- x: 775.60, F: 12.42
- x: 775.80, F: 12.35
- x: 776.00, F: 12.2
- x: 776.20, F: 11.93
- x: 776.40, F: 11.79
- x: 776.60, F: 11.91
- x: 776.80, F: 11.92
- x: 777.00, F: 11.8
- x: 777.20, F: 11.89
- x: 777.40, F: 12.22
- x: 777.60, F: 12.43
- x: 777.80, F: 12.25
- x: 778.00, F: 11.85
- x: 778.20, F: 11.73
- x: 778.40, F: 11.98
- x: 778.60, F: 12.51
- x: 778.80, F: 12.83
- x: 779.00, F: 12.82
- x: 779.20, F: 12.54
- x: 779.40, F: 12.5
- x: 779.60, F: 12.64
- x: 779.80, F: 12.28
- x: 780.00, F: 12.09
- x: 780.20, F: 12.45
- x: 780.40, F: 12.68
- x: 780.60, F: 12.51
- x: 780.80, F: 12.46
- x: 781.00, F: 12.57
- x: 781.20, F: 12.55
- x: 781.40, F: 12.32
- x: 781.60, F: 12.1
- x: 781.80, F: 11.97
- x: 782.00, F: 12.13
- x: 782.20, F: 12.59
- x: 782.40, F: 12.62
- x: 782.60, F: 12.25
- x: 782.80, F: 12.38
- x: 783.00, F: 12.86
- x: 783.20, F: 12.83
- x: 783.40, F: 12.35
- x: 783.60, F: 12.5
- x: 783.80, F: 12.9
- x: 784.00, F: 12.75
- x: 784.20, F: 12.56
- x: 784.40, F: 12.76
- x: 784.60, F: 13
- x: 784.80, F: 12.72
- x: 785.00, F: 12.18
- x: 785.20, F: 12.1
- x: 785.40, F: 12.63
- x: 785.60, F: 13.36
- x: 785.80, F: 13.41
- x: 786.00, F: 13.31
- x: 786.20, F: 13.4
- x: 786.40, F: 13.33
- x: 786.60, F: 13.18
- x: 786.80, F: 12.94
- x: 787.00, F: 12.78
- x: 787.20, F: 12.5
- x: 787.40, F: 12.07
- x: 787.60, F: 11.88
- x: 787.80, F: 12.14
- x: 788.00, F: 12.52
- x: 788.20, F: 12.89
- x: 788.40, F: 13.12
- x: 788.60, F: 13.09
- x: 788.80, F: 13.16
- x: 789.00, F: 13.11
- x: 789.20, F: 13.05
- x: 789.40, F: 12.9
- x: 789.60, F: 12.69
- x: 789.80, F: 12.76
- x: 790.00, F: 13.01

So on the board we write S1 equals 1.07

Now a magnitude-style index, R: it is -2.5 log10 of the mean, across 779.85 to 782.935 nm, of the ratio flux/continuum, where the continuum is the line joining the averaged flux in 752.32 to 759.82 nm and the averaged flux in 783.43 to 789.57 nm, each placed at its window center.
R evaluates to 0.034 mag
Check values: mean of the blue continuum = 12.6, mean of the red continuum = 12.8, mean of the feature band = 12.4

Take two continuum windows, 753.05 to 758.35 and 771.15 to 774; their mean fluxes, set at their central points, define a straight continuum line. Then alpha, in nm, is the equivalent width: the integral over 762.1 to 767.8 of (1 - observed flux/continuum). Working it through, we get 0.12 nm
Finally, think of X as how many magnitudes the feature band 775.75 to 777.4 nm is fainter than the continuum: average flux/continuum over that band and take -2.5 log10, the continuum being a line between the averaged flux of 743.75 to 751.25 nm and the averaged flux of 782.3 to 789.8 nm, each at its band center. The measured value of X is 0.069 mag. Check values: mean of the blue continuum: 12.7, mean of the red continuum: 12.8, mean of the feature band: 12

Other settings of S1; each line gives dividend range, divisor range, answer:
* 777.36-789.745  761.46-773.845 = 1.08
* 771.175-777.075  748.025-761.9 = 1.01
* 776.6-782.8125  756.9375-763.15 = 1.04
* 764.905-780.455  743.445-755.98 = 1.01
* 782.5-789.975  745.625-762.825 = 1.10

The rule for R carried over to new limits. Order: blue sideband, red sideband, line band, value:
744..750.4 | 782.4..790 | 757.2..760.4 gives 0.028 mag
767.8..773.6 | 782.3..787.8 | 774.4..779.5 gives 0.023 mag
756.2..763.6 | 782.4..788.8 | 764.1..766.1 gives 0.037 mag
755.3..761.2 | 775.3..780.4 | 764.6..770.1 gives 0.023 mag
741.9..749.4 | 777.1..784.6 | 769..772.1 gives 0.027 mag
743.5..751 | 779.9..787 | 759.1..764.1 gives 0.037 mag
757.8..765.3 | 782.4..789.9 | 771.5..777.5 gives 0.046 mag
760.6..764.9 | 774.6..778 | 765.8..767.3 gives 0.018 mag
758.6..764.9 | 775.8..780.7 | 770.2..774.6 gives 0.016 mag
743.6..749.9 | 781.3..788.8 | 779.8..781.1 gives 0.020 mag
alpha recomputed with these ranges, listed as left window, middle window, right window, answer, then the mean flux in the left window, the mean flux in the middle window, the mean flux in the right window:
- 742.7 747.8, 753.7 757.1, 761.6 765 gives -0.049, 12.6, 12.6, 12.3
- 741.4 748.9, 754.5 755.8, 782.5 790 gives 0.012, 12.7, 12.6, 12.8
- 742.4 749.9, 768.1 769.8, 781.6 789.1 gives 0.064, 12.7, 12.2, 12.7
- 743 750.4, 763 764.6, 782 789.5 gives 0.092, 12.7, 12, 12.8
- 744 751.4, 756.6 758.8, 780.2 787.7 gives 0.059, 12.7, 12.4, 12.6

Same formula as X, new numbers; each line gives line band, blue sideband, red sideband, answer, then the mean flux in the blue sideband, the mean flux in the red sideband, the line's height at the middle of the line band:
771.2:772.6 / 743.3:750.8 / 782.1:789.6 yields 0.05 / 12.8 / 12.8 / 12.8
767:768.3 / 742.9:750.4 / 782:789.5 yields 0.08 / 12.7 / 12.8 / 12.7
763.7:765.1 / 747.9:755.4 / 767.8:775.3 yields 0.02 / 12.7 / 12.1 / 12.3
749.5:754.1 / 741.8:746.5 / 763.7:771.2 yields -0.03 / 12.6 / 12.1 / 12.4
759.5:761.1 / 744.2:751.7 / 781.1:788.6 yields 0.07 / 12.7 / 12.7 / 12.7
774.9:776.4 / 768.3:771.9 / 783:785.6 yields 0.02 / 12.2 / 12.6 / 12.4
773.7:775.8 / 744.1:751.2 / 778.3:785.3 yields 0.05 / 12.7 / 12.5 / 12.5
